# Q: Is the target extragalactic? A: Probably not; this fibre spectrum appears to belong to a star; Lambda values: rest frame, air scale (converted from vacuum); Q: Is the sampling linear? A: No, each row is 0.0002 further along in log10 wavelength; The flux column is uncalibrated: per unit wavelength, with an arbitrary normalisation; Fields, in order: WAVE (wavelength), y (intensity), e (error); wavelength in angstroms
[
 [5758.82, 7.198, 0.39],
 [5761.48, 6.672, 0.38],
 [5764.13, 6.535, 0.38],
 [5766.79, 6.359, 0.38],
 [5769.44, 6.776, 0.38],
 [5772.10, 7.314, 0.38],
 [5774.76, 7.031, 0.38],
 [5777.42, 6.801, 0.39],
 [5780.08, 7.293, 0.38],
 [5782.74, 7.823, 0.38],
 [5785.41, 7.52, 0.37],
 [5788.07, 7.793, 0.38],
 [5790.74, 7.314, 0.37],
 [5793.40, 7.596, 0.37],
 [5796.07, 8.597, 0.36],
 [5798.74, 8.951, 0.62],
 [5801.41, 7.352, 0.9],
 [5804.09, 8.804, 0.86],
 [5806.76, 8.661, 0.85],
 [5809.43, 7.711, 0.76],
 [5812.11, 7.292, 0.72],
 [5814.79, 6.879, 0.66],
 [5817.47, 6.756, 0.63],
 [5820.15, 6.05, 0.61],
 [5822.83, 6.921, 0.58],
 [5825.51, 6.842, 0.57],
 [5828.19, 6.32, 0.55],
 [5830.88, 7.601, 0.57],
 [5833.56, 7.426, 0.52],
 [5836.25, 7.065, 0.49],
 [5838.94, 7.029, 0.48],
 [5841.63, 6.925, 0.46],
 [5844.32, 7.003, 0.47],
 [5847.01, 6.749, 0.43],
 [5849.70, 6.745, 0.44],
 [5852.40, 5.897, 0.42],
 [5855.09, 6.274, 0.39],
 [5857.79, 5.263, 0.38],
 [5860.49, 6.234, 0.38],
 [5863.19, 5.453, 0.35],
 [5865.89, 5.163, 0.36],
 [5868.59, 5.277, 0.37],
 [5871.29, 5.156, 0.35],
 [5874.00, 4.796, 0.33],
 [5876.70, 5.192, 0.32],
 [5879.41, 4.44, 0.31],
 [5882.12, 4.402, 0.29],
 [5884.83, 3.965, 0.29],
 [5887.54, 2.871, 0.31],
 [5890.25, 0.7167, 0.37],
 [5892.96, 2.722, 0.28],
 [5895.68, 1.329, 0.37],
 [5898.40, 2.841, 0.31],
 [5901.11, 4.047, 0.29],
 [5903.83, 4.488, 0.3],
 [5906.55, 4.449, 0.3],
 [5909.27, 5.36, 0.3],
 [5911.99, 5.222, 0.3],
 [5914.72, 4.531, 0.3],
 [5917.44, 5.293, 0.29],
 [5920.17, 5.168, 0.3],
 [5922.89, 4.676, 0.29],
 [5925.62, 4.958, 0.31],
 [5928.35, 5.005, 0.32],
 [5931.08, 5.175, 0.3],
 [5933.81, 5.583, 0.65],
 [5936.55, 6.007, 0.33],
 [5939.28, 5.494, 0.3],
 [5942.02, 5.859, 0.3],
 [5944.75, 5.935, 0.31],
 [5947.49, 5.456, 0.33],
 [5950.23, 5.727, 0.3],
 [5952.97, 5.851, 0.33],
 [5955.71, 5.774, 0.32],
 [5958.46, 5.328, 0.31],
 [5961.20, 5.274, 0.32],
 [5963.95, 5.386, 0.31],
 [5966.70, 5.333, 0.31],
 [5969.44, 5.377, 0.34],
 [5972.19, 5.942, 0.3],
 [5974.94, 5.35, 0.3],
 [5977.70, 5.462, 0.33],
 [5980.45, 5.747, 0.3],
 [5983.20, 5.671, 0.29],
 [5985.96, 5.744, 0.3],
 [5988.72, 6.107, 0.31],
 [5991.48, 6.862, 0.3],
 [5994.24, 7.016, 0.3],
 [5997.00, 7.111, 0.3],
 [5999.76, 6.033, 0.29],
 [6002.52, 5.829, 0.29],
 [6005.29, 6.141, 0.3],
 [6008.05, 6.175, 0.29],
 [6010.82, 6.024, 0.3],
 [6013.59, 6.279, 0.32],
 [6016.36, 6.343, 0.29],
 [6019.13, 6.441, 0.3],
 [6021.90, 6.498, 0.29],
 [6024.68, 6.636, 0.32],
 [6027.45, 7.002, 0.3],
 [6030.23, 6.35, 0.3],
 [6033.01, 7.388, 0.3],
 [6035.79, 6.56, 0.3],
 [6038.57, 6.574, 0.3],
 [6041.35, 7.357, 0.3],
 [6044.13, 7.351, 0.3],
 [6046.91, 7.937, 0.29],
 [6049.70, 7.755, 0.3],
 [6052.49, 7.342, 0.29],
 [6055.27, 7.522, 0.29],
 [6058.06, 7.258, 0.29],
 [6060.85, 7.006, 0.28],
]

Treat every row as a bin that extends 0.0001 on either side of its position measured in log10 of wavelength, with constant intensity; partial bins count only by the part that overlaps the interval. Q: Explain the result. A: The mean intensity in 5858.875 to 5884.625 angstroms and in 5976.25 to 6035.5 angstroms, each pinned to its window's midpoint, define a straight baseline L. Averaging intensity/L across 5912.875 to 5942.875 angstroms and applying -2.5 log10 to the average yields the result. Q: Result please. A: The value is 0.073 mag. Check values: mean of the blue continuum 5.07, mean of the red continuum 6.33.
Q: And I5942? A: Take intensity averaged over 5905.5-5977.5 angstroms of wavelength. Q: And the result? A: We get 5.37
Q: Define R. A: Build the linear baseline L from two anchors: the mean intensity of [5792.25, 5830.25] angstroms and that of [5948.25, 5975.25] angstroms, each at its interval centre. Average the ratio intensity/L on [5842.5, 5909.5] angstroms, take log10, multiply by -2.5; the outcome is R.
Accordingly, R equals 0.39 mag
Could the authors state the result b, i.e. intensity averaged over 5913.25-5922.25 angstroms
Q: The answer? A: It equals 4.97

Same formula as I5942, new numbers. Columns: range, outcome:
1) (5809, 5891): 5.9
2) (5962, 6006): 5.93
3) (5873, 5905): 3.46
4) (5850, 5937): 4.63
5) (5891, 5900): 2.24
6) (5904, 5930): 4.94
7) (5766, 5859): 7.17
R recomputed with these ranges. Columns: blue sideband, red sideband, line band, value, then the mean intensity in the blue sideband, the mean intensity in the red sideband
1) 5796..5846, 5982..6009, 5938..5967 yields 0.17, 7.34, 6.27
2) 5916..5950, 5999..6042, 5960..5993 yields 0.04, 5.39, 6.47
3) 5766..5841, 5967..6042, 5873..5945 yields 0.46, 7.36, 6.27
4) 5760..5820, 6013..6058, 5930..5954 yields 0.25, 7.42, 6.98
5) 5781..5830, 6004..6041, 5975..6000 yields 0.09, 7.51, 6.52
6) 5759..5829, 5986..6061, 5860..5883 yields 0.36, 7.31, 6.75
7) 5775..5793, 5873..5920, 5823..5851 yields -0.21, 7.41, 3.95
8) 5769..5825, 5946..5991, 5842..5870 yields 0.14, 7.49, 5.62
